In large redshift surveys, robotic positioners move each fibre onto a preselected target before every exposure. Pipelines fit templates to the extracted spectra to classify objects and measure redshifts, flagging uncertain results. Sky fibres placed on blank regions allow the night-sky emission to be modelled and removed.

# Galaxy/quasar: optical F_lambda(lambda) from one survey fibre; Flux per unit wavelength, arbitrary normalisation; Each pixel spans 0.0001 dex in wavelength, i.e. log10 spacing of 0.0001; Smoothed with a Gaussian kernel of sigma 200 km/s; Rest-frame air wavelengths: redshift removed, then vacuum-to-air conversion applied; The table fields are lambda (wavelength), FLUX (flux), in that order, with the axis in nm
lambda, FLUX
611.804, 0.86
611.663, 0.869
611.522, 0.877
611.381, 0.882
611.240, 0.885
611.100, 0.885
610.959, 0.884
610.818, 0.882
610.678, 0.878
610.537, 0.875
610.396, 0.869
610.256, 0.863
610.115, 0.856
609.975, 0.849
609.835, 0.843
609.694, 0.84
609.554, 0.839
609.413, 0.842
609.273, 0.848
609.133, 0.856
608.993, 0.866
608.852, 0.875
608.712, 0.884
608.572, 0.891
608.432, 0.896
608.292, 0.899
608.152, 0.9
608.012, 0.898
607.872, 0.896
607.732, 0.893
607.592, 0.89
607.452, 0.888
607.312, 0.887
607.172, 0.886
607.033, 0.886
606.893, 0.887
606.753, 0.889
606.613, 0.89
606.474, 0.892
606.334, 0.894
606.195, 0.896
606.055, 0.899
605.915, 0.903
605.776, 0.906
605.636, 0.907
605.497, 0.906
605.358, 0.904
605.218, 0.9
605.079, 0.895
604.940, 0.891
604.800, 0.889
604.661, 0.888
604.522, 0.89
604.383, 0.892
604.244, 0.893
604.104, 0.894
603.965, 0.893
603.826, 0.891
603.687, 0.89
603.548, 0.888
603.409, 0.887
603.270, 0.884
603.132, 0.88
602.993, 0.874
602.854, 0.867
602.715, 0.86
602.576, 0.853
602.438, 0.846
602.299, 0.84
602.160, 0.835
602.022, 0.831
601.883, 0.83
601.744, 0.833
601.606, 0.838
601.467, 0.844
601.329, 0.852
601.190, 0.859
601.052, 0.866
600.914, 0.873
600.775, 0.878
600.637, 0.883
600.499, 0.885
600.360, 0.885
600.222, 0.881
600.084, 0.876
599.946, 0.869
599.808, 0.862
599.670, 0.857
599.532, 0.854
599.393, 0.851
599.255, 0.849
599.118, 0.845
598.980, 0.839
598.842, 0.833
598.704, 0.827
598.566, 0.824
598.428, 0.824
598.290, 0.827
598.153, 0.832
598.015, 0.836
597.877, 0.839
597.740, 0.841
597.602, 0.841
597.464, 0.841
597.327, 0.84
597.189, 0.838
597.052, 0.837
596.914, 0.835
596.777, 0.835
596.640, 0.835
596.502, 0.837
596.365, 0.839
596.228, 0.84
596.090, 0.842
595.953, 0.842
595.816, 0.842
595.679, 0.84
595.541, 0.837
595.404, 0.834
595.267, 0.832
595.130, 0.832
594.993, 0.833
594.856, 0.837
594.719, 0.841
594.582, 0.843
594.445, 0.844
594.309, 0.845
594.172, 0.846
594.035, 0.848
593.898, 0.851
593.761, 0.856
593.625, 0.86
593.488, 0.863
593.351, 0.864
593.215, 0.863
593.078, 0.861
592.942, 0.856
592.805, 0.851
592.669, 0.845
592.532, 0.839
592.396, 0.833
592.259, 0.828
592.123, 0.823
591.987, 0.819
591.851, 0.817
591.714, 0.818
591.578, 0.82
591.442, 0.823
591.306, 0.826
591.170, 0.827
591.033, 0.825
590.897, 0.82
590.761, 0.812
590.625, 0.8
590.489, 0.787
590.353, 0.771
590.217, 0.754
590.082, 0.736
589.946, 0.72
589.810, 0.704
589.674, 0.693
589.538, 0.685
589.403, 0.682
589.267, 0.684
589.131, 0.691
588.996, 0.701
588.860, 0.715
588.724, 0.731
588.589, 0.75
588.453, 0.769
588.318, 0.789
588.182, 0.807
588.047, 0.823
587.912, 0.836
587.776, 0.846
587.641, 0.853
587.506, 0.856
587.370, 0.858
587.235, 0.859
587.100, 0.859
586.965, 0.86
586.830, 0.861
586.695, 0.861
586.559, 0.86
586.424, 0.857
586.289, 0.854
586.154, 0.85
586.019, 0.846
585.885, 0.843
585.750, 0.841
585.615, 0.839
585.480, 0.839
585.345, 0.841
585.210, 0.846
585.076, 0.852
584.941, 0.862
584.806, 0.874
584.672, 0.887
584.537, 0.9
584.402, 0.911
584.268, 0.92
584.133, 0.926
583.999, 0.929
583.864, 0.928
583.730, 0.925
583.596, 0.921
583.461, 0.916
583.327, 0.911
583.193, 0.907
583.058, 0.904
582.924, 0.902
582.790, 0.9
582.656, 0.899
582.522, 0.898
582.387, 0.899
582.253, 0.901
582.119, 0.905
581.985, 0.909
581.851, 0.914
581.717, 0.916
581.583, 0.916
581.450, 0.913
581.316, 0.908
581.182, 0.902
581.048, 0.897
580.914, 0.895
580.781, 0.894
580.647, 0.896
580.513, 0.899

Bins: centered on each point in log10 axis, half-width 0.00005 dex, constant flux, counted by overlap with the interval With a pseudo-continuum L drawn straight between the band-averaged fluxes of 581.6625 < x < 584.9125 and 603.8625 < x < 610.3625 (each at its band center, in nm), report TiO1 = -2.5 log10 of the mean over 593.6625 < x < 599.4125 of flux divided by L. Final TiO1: 0.07 mag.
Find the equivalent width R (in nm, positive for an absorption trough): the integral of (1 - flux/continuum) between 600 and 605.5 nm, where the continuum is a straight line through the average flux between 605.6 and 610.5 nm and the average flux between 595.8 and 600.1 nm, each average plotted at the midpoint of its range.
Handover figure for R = -0.09 nm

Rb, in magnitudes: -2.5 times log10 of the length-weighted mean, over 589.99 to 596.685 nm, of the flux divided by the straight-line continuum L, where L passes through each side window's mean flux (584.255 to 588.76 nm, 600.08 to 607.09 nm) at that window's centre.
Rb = 0.04 mag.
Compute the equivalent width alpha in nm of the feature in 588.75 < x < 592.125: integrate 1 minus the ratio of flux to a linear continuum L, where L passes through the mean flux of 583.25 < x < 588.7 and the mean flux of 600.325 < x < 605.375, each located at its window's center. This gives 0.387 nm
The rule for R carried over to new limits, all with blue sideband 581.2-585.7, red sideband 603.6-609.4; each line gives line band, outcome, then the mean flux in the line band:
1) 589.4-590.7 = 0.23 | 0.737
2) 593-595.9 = 0.15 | 0.846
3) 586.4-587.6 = 0.05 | 0.859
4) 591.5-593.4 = 0.12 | 0.838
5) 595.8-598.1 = 0.14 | 0.839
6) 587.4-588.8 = 0.14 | 0.807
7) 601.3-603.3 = 0.09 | 0.851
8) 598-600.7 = 0.12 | 0.852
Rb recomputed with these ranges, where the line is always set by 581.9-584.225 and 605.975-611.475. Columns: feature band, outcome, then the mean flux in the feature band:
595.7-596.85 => 0.07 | 0.84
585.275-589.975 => 0.13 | 0.799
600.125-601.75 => 0.03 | 0.866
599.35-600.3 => 0.03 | 0.865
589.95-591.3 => 0.14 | 0.791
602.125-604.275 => 0.01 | 0.873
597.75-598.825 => 0.08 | 0.831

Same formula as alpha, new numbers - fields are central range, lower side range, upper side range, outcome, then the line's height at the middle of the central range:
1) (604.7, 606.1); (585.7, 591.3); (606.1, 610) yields -0.05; 0.868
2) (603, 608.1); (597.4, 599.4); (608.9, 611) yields -0.25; 0.85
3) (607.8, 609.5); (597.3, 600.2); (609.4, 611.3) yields -0.04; 0.861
